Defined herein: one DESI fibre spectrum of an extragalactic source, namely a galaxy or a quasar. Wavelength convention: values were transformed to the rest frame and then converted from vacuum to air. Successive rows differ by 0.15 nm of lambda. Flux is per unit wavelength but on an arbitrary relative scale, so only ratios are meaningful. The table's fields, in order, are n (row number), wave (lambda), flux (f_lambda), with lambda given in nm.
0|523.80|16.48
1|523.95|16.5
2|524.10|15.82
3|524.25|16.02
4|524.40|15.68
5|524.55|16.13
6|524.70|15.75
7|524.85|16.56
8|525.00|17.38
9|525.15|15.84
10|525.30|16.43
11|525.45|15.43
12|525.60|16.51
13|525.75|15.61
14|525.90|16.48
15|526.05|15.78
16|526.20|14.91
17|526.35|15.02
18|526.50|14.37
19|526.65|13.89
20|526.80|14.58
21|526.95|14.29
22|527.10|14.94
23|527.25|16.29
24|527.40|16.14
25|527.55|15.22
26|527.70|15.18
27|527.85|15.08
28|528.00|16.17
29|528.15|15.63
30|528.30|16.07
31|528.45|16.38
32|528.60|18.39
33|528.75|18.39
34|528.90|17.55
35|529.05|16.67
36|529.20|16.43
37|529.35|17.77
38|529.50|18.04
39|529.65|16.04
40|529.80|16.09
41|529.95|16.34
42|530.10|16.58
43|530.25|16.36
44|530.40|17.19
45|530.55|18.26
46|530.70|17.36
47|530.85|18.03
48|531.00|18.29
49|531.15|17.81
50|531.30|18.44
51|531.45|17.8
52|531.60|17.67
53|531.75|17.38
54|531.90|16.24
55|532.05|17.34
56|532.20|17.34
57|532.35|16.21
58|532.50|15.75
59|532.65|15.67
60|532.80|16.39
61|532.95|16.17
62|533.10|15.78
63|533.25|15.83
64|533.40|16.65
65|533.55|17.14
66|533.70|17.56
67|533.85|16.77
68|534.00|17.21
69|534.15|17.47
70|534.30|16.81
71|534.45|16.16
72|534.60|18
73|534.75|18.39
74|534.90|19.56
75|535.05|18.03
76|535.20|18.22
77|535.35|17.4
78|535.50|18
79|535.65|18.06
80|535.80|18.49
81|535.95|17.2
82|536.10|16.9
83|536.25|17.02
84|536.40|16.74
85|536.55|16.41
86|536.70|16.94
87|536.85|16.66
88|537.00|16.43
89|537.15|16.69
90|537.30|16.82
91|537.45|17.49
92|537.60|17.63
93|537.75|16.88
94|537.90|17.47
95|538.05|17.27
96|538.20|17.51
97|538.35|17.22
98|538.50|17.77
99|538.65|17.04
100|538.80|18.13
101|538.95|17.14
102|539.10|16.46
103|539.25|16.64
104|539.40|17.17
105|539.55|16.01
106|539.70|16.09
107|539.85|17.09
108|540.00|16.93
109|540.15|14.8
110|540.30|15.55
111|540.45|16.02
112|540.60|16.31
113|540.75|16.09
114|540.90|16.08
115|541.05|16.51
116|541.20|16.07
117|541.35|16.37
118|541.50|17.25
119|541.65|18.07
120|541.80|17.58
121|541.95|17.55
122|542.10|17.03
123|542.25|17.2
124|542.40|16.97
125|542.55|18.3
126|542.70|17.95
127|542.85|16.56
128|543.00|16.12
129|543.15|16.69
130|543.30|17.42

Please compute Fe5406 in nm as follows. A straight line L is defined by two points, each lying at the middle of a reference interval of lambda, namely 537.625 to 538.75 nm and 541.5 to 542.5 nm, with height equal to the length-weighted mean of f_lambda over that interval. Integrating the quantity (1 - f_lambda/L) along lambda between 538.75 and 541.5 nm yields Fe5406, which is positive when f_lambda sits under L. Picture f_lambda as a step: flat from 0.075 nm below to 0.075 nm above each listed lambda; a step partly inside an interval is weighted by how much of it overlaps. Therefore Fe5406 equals 0.15 nm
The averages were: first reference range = 17.3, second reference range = 17.4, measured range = 16.4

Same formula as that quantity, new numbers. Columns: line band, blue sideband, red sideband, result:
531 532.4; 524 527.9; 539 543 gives -0.12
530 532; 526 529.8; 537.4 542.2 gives -0.16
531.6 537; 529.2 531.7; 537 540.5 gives 0.01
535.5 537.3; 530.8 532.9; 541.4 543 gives 0.02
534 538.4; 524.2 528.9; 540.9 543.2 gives -0.21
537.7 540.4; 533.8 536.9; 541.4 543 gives 0.09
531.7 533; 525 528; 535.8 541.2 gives -0.03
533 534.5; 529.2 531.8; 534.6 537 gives 0.06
